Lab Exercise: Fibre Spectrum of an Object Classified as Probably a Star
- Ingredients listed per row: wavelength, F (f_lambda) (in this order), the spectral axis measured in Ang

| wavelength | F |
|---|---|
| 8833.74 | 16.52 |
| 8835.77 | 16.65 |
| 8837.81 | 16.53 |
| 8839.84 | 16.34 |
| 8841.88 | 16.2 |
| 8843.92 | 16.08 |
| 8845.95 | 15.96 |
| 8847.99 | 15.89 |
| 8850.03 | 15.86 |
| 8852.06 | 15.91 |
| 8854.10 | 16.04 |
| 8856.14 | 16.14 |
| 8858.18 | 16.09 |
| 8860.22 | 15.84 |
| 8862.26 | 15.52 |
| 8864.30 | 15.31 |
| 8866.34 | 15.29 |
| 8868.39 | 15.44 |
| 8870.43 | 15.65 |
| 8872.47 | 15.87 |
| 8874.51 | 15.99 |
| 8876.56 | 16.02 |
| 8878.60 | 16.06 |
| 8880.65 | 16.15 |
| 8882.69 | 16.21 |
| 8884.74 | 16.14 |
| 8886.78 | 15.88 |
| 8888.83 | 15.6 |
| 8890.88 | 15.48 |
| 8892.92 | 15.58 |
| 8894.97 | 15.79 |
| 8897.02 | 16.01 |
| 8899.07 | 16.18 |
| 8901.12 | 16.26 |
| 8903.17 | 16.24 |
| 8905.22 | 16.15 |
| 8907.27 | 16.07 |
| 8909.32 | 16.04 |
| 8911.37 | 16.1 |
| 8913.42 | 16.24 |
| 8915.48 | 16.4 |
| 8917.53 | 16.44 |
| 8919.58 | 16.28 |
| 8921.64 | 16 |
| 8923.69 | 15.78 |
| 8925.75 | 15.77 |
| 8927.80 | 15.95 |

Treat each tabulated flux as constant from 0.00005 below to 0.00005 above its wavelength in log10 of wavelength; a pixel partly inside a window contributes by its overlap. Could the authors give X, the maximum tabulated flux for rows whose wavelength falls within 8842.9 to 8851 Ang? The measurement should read 16.08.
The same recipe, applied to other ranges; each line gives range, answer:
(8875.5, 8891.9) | 16.21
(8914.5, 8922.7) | 16.44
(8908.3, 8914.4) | 16.24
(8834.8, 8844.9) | 16.65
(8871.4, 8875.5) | 15.99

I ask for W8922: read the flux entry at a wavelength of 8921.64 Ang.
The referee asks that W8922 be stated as 16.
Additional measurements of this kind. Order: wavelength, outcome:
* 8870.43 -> 15.65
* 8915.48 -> 16.4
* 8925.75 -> 15.77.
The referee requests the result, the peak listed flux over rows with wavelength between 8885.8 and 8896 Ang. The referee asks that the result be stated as 15.88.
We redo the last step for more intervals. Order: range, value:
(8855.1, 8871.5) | 16.14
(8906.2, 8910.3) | 16.07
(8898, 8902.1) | 16.26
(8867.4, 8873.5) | 15.87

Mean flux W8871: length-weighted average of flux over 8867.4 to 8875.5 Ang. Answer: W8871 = 15.8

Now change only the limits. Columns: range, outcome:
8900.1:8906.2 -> 16.2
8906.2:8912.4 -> 16.1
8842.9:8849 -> 16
